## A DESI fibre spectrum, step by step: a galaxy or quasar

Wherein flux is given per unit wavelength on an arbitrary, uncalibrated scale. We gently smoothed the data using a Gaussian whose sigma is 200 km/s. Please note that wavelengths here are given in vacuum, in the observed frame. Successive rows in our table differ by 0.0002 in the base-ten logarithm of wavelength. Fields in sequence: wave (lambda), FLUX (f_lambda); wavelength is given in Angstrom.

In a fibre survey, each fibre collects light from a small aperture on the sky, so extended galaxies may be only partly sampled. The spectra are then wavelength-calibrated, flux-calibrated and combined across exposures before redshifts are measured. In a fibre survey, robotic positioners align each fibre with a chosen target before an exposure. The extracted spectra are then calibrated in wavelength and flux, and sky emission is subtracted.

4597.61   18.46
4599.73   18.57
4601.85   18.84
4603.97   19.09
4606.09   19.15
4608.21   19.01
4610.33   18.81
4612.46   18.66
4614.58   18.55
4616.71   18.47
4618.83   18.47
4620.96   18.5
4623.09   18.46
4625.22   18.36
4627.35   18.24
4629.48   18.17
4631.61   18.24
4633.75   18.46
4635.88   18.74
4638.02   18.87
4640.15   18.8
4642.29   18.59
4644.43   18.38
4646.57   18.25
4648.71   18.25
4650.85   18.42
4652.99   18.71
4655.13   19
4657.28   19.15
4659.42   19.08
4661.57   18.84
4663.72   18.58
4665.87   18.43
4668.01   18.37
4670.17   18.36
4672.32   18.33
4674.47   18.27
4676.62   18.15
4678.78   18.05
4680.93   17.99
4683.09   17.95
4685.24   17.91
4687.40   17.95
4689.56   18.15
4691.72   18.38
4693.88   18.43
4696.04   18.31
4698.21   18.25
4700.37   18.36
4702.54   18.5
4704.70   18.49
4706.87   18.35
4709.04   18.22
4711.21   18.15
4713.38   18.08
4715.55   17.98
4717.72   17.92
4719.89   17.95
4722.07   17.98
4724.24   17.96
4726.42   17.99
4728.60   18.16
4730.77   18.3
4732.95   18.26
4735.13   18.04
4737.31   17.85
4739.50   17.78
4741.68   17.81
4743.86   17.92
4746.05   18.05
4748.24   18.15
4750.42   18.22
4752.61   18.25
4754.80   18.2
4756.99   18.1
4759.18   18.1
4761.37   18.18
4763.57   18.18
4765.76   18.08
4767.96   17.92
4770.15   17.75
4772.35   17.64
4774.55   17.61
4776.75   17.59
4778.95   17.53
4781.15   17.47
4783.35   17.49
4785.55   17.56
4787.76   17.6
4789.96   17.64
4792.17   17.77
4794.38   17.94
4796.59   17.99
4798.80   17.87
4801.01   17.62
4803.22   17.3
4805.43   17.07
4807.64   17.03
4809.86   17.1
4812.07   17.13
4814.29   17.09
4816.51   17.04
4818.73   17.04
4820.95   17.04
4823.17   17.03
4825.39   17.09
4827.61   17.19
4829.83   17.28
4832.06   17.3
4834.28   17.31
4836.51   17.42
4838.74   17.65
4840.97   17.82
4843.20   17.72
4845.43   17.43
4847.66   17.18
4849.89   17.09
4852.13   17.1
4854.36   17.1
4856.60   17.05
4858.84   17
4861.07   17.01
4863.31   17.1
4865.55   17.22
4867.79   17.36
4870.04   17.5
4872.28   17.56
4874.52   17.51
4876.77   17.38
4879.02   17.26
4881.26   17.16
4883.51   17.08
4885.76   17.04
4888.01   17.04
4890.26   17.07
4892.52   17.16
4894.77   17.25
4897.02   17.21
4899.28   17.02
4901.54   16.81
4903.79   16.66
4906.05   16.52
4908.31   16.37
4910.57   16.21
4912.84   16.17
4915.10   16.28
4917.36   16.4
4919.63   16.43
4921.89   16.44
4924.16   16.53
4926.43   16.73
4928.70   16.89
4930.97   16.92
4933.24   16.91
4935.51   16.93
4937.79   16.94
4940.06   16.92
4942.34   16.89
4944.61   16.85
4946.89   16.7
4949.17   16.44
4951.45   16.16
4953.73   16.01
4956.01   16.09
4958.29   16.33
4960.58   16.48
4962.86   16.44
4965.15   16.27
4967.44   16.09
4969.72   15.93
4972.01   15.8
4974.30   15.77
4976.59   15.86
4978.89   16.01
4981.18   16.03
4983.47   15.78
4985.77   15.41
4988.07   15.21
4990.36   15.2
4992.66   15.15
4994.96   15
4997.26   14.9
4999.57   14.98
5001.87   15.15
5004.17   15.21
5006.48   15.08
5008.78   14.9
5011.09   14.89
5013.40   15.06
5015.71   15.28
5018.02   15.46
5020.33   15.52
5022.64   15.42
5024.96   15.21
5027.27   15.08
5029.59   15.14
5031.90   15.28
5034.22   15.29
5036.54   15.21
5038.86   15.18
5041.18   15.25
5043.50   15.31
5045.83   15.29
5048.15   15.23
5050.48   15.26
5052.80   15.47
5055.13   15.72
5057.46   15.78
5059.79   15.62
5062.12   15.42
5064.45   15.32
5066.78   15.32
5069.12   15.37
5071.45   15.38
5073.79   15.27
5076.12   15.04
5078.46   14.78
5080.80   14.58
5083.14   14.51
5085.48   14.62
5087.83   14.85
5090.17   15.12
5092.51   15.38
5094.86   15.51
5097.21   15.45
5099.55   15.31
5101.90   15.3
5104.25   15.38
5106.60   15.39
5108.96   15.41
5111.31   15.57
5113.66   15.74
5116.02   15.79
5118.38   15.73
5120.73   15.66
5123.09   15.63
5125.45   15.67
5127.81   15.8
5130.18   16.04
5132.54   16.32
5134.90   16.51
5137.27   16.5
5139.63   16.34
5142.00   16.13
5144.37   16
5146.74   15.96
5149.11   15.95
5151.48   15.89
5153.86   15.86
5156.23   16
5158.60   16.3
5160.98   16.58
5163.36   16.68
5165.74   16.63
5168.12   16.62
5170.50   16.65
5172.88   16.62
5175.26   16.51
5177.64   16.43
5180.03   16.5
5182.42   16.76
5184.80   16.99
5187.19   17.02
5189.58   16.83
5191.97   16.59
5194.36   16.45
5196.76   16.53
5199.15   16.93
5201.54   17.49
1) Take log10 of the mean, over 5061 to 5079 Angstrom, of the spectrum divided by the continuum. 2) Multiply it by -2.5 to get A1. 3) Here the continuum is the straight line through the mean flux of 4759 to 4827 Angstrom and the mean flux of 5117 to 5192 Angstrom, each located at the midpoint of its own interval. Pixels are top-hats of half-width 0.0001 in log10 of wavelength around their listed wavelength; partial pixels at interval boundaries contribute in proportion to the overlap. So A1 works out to 0.09 mag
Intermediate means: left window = 17.5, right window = 16.3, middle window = 15.3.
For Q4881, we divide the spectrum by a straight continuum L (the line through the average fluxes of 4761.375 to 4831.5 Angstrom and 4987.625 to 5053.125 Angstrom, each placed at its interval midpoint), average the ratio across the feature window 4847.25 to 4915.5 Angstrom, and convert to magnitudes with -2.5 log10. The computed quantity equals -0.03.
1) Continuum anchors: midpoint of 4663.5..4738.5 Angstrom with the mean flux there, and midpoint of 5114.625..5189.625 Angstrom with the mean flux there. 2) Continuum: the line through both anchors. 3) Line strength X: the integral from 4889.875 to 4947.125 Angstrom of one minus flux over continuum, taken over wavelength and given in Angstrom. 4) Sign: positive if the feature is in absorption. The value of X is 1.7 Angstrom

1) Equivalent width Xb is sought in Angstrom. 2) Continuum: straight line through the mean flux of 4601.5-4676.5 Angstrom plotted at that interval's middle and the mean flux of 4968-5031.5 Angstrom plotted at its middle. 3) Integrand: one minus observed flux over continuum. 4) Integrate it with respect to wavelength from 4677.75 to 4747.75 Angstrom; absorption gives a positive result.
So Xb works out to -0.7 Angstrom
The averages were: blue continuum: 18.6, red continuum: 15.4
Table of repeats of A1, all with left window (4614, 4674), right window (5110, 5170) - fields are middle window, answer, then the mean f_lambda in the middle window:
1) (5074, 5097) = 0.096 mag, 15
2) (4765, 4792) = 0.013 mag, 17.7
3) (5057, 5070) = 0.068 mag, 15.5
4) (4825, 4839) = 0.018 mag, 17.3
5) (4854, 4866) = 0.025 mag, 17.1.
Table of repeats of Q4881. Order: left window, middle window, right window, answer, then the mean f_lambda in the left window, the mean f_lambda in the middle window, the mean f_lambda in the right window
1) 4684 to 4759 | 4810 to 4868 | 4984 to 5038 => -0.02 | 18.1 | 17.2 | 15.2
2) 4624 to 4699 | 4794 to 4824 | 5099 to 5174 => 0.02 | 18.4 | 17.3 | 16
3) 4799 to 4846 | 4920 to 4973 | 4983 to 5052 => -0.04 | 17.3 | 16.5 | 15.2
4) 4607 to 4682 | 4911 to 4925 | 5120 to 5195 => 0.06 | 18.5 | 16.4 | 16.3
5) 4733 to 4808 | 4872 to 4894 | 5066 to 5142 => -0.01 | 17.8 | 17.2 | 15.5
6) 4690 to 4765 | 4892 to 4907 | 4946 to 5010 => -0.03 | 18.1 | 17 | 15.7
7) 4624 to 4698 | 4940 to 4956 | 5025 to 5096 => -0.03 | 18.4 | 16.5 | 15.2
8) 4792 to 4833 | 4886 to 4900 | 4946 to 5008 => -0.04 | 17.3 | 17.1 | 15.7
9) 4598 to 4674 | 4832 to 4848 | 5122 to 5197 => 0.01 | 18.6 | 17.5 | 16.4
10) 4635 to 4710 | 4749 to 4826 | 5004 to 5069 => -0.01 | 18.4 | 17.6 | 15.3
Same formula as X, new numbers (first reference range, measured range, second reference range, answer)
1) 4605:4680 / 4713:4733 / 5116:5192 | 0.2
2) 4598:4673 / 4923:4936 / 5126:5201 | 0.4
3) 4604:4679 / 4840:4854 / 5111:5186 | 0.2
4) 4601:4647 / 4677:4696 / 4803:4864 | 0.1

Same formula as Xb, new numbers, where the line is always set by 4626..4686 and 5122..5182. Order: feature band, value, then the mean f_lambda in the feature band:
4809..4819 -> 0.4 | 17.1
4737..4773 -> 0.0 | 18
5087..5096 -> 0.7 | 15.2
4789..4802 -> 0.0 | 17.8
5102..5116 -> 0.8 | 15.5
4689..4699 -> 0.0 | 18.3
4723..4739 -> 0.0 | 18.1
